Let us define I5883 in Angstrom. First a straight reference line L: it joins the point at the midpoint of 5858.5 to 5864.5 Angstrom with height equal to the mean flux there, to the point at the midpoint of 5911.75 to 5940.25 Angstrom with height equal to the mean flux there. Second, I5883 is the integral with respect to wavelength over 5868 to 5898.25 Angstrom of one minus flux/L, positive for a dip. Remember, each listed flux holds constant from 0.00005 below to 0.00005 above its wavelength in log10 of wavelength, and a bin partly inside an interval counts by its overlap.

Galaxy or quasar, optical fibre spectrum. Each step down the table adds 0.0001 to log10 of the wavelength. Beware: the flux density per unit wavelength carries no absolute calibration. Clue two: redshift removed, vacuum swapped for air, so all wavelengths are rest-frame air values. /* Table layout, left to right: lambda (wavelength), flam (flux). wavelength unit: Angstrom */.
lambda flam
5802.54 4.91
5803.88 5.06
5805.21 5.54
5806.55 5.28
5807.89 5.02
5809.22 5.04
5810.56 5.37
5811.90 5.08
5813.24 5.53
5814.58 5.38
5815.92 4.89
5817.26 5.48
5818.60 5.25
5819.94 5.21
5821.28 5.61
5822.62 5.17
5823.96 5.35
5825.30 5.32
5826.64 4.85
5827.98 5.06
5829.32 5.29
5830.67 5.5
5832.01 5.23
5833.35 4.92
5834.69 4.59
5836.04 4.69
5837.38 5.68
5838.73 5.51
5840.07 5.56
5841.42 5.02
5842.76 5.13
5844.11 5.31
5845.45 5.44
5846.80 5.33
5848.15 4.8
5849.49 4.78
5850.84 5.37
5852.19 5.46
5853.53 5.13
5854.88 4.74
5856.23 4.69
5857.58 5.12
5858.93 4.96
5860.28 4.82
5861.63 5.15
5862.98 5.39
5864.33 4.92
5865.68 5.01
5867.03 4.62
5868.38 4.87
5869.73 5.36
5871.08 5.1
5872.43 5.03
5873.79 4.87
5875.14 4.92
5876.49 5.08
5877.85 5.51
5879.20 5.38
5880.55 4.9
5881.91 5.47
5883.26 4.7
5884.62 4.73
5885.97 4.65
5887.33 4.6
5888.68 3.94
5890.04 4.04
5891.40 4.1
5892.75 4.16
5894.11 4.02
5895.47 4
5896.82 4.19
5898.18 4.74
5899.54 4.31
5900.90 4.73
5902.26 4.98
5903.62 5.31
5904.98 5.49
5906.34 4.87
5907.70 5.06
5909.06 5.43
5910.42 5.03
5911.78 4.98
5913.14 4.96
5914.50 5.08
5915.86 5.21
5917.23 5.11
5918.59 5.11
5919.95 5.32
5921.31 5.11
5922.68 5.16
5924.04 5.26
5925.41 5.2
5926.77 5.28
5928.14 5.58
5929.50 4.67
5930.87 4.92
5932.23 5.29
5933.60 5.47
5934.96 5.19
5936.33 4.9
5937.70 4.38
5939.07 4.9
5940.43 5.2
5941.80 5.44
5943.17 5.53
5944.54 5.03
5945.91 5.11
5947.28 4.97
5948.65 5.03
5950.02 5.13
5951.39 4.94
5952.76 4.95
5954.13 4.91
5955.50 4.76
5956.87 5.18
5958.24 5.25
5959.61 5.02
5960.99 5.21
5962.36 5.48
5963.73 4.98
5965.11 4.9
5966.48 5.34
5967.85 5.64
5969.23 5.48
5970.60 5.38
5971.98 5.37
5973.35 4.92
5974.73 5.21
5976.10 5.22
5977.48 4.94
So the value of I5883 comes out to 2.2 Angstrom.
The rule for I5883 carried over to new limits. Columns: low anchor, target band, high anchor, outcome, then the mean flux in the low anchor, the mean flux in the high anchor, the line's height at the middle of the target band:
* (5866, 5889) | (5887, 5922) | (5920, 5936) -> 2.2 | 4.94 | 5.19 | 5.08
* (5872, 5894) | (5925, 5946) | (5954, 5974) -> -0.4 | 4.73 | 5.2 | 5.03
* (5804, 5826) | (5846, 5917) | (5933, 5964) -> 4.0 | 5.28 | 5.09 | 5.18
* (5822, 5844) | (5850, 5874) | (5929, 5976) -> 0.6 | 5.18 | 5.12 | 5.17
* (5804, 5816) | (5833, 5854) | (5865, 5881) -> -0.1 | 5.25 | 5.06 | 5.15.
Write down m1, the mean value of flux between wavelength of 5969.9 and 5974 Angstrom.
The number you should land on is 5.23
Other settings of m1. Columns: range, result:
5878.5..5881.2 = 5.16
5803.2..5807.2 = 5.29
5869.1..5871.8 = 5.23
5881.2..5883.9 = 5.09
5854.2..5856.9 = 4.71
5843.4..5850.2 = 5.13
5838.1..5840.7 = 5.54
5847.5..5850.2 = 4.8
